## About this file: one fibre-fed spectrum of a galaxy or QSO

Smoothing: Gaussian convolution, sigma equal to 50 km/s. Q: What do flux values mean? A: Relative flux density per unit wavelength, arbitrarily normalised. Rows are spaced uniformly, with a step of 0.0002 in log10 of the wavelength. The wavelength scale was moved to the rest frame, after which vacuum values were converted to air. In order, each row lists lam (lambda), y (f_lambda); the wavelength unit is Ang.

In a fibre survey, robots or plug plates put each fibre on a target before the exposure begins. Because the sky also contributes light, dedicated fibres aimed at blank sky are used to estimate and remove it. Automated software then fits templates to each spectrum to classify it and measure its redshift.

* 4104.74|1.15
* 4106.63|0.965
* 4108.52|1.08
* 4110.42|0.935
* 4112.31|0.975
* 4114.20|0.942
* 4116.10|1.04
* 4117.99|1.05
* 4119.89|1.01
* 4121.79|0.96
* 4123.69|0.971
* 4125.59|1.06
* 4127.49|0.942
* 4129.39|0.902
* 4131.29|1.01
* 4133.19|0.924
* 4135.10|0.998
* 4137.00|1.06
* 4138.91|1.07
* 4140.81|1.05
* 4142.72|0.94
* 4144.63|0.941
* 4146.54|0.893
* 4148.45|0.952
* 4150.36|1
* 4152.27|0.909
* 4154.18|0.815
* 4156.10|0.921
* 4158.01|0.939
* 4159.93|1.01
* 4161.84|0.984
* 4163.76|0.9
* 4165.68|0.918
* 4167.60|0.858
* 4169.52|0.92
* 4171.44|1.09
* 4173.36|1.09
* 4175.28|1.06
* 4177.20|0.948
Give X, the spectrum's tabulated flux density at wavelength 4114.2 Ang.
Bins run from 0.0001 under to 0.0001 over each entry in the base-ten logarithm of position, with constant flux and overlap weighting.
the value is 0.942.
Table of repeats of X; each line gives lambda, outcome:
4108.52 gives 1.08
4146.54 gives 0.893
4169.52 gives 0.92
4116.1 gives 1.04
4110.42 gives 0.935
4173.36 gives 1.09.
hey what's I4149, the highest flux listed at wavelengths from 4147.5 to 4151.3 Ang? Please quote 1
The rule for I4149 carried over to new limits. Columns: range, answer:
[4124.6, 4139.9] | 1.07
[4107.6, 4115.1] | 1.08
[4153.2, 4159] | 0.939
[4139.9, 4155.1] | 1.05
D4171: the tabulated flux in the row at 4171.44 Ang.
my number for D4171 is 1.09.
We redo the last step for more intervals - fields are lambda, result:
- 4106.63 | 0.965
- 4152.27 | 0.909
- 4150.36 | 1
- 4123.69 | 0.971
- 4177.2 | 0.948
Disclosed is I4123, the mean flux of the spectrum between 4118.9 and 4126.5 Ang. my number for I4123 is 0.999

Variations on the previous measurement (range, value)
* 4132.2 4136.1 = 0.963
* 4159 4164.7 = 0.965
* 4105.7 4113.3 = 0.989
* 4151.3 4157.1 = 0.883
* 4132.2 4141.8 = 1.02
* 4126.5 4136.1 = 0.957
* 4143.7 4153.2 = 0.939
